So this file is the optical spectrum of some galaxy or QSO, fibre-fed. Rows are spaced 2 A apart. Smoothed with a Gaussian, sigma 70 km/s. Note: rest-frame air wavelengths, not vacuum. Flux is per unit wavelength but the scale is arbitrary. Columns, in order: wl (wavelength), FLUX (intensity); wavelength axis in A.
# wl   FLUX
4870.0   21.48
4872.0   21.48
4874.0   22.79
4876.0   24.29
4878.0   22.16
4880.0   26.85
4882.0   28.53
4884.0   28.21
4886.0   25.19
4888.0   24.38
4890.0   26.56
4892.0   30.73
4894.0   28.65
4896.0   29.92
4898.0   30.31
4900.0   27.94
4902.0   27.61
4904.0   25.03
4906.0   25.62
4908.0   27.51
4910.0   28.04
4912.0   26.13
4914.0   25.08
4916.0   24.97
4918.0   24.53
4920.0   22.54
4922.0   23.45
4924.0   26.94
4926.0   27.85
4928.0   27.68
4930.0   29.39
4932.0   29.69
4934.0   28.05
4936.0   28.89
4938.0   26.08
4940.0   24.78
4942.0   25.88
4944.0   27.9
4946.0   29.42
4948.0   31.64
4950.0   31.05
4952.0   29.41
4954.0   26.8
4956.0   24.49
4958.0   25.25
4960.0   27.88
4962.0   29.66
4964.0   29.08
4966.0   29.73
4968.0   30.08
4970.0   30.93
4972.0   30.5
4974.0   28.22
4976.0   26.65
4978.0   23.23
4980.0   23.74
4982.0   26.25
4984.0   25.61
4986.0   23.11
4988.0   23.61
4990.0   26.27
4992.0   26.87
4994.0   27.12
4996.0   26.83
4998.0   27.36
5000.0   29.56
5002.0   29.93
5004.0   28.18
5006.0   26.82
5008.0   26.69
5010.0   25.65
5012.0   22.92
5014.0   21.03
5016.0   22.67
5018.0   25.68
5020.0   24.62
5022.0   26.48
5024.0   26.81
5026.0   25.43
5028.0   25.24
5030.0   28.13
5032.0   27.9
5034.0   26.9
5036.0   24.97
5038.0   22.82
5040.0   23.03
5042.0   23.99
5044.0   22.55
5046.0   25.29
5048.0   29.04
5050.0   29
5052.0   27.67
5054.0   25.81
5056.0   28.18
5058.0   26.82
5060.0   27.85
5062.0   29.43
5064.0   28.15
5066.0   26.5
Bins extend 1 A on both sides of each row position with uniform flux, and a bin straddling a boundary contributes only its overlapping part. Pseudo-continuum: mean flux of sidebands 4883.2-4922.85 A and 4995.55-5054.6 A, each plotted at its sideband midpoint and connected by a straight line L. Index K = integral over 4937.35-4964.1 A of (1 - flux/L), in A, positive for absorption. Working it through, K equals -1.4 A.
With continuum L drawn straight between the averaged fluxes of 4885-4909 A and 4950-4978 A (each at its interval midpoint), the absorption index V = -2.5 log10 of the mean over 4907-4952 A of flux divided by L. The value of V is 0.03 mag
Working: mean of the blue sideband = 27.5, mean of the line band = 27.2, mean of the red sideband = 28.3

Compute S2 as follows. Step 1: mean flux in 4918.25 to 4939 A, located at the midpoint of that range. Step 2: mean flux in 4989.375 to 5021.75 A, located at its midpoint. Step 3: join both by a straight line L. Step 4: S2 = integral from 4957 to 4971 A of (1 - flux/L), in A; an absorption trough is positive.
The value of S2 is -1.2 A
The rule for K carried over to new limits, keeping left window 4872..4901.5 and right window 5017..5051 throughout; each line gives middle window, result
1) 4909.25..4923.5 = 0.8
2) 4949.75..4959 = -0.3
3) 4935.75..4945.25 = -0.1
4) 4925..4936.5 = -0.9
